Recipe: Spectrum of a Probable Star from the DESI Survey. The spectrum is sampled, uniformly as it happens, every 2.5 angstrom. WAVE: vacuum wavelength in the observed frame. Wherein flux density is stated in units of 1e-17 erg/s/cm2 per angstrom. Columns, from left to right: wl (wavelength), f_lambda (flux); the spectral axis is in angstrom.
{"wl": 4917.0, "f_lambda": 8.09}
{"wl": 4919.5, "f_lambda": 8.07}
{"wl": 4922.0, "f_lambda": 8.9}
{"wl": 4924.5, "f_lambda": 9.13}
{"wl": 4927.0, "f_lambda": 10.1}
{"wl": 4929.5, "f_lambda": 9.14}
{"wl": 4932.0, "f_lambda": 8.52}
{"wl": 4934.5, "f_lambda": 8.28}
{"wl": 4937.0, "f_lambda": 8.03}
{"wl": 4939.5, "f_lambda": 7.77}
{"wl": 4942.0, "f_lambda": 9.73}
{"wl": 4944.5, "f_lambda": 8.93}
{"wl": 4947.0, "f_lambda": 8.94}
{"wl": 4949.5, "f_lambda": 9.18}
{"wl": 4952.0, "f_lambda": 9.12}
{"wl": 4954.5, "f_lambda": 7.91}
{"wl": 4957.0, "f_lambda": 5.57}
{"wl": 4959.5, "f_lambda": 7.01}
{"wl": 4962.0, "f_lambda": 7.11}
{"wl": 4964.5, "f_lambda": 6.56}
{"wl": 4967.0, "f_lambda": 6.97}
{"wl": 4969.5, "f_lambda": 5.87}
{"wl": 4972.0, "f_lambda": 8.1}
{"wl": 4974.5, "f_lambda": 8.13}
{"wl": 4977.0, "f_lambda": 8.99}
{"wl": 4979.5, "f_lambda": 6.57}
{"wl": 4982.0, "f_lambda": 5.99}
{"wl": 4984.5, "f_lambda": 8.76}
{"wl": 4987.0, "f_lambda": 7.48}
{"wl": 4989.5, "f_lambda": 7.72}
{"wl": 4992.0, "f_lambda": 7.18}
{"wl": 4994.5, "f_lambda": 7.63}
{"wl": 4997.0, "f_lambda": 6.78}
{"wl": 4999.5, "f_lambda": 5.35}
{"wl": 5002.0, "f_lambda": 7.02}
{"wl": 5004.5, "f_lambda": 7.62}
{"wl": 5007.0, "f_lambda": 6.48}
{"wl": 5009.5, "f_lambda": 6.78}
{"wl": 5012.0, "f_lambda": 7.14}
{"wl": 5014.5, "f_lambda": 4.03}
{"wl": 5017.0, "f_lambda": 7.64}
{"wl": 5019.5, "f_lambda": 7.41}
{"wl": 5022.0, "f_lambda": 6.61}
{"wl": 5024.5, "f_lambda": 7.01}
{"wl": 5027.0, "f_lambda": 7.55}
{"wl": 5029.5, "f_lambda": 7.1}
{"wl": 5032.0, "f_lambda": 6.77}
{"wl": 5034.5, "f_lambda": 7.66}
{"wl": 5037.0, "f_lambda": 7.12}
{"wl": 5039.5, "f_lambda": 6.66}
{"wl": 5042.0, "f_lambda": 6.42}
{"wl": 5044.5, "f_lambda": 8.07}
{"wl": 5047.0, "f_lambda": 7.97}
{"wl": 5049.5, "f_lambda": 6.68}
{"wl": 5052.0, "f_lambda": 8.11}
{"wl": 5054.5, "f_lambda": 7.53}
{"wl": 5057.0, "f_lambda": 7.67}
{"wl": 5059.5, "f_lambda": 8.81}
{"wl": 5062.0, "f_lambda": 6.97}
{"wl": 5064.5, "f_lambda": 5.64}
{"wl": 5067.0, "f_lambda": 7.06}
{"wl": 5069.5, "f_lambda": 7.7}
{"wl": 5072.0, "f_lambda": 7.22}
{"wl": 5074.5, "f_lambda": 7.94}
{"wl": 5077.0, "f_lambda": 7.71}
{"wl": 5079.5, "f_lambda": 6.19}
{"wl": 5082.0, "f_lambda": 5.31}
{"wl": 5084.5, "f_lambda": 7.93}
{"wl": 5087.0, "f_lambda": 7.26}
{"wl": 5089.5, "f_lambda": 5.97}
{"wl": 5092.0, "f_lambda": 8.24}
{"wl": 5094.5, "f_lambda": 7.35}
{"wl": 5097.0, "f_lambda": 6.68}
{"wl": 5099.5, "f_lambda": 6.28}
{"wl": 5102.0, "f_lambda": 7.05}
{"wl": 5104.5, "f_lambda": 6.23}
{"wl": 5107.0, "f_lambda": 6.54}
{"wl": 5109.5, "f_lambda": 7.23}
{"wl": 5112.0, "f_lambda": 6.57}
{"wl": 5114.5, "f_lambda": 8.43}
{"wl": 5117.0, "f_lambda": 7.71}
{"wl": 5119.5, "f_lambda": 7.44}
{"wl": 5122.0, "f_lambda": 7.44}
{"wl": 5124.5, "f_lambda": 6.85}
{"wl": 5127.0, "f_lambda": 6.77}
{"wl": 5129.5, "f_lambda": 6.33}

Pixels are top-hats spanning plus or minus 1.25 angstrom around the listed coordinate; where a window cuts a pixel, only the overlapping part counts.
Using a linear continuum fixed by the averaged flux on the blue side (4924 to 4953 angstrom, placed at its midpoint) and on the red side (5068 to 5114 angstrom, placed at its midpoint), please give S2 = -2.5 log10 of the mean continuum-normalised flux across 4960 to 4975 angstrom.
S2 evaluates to 0.20 mag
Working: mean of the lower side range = 8.9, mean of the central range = 7.07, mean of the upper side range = 6.99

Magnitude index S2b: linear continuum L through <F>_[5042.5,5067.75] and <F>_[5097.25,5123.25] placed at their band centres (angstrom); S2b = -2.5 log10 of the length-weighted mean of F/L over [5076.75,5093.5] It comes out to 0.05 mag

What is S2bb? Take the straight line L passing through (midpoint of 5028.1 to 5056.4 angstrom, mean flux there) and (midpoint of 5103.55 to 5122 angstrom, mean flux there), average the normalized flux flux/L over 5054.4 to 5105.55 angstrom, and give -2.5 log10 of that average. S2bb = 0.03 mag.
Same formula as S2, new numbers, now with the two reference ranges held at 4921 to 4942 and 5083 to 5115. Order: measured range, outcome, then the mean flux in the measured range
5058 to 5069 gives 0.033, 7.17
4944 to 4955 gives -0.033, 8.87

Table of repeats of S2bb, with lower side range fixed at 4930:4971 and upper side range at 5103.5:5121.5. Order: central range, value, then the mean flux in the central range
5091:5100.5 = 0.019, 7.13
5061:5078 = 0.029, 7.17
